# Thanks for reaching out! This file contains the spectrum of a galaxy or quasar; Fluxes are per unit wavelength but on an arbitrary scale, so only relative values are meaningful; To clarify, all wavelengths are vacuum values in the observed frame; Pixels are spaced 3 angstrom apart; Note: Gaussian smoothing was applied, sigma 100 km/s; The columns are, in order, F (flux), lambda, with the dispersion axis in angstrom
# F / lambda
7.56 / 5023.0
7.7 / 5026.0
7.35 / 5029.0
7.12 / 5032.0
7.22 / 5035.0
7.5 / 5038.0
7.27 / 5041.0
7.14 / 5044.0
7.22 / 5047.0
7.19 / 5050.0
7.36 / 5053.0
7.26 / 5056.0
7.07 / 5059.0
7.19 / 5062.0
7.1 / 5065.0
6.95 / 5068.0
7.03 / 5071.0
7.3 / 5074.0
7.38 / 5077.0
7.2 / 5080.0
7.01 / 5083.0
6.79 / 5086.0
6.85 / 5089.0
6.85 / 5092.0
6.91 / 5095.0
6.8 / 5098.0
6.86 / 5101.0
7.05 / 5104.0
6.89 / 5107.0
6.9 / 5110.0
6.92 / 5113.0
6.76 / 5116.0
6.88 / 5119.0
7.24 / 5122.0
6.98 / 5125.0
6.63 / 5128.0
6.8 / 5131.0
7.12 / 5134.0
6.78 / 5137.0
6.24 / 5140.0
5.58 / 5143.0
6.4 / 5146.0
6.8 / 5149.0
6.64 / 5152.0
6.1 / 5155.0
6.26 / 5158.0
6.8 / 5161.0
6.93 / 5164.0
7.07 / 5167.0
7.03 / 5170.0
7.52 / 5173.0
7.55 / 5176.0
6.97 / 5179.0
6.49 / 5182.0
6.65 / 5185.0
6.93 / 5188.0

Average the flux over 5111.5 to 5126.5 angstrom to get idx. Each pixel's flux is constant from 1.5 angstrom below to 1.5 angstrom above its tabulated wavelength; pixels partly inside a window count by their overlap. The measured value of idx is 6.96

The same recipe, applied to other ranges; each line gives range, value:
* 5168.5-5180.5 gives 7.27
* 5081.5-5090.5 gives 6.88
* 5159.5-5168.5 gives 6.93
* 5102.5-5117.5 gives 6.9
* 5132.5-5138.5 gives 6.95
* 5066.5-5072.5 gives 6.99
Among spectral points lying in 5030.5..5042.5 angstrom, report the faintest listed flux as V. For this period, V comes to 7.12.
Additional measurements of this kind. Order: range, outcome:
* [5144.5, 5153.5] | 6.4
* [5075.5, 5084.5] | 7.01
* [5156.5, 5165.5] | 6.26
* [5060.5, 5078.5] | 6.95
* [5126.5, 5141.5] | 6.24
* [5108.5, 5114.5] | 6.9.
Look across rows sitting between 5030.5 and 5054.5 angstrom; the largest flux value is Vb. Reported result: 7.5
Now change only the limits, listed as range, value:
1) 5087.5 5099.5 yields 6.91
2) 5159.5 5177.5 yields 7.55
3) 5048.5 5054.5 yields 7.36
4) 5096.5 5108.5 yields 7.05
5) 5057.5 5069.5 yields 7.19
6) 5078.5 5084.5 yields 7.2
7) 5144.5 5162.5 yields 6.8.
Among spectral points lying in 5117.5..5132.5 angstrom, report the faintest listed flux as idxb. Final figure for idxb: 6.63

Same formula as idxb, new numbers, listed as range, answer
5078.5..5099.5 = 6.79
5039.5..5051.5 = 7.14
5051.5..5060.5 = 7.07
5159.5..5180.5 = 6.8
